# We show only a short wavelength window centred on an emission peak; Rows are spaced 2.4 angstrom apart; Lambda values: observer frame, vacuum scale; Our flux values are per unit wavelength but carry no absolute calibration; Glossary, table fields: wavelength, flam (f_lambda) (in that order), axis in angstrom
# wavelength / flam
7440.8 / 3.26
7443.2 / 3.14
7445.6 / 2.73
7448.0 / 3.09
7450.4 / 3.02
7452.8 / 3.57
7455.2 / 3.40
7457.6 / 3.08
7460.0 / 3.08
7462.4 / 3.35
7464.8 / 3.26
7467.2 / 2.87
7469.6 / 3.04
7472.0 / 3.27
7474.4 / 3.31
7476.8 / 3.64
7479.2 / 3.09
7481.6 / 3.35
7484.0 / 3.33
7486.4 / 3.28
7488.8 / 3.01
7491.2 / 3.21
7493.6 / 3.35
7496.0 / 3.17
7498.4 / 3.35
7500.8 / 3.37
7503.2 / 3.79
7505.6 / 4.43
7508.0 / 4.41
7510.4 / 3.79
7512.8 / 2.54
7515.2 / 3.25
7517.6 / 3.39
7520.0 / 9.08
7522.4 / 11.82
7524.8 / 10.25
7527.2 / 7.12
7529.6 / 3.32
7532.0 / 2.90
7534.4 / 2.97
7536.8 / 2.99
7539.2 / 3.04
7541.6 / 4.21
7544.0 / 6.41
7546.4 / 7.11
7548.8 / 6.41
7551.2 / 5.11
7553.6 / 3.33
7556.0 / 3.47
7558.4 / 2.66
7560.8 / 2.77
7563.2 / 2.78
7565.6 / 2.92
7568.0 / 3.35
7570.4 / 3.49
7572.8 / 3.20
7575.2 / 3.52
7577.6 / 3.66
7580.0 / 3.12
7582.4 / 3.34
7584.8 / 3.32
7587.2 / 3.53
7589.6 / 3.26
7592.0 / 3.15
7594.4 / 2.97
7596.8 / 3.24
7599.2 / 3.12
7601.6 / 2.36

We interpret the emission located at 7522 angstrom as Halpha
